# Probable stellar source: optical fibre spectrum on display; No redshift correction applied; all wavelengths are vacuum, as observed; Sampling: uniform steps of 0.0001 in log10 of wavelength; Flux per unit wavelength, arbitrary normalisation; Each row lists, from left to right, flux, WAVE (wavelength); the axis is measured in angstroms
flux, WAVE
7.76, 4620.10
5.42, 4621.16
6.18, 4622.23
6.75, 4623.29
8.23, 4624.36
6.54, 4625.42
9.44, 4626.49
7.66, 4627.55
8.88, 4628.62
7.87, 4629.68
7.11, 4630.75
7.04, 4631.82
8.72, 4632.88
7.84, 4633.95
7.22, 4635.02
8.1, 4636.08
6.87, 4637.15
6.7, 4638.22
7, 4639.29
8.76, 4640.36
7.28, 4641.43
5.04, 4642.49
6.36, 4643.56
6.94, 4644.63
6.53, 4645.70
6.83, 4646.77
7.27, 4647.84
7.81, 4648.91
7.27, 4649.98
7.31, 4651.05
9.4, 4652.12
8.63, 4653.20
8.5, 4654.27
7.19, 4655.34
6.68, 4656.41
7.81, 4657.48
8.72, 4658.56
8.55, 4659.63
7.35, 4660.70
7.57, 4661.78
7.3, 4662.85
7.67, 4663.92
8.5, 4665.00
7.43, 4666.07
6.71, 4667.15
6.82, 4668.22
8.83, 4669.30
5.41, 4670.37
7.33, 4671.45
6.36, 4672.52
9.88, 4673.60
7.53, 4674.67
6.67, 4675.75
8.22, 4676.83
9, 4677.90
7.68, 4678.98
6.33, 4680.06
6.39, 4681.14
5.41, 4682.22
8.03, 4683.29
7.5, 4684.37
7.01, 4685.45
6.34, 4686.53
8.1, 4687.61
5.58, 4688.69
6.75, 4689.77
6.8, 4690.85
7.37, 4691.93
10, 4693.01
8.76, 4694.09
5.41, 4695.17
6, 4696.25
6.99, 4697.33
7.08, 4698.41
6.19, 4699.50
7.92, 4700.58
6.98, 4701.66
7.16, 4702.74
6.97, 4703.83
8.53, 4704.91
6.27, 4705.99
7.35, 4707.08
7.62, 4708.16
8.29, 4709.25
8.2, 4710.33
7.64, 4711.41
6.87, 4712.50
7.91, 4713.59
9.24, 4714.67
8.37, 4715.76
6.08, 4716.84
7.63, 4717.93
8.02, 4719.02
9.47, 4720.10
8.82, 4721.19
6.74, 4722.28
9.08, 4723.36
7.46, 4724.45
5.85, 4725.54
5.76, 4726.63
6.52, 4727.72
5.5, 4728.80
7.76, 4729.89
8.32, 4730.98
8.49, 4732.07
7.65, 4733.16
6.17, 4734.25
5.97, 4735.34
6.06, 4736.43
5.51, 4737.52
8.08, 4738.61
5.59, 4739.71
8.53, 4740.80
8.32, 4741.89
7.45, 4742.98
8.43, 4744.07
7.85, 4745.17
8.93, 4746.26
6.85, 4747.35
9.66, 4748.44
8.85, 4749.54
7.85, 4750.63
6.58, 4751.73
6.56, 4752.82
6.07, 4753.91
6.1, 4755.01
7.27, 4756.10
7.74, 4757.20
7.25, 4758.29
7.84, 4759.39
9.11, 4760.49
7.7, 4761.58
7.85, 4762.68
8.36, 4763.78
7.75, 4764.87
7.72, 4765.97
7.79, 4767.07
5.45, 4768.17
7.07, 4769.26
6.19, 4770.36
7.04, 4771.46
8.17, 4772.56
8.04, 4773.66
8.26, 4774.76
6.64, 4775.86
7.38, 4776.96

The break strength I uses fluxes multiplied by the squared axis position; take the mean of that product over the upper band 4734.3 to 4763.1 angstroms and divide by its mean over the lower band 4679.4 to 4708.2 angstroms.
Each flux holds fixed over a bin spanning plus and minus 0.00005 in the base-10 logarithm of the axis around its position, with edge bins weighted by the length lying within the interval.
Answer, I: 1.08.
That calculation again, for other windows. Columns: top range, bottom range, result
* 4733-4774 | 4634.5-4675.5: 1.03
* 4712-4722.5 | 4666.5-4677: 1.10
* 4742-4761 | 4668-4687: 1.09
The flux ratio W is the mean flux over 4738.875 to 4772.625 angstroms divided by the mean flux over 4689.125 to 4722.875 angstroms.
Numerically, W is 1.00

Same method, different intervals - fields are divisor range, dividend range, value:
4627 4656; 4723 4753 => 0.98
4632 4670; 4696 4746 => 0.98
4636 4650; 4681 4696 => 1.01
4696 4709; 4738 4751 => 1.12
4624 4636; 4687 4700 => 0.90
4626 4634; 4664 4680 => 0.94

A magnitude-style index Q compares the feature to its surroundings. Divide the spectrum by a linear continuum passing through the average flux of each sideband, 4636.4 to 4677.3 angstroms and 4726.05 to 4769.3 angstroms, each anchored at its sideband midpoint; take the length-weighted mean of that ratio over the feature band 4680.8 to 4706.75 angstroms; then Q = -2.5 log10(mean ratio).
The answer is 0.05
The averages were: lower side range 7.45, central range 7.07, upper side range 7.36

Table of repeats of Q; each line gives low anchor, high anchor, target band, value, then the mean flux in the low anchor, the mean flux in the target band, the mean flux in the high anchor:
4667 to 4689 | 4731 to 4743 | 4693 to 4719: -0.04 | 7.22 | 7.44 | 7.11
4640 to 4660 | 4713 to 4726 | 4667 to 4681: 0.03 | 7.5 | 7.44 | 7.9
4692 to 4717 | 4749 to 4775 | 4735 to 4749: -0.01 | 7.49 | 7.5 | 7.43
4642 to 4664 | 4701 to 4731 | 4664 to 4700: 0.04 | 7.46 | 7.23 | 7.5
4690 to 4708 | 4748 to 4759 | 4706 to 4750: -0.04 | 7.24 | 7.55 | 7.37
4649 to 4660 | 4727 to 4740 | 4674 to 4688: 0.05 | 7.99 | 7.26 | 6.81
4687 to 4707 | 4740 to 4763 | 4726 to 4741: 0.11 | 7.16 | 6.81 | 7.73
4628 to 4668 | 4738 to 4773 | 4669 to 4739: 0.03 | 7.53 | 7.3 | 7.56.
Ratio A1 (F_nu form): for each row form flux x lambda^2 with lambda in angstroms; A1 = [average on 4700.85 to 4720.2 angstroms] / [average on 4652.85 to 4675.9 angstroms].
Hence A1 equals 1.0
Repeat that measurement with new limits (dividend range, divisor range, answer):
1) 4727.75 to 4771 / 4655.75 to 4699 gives 1.04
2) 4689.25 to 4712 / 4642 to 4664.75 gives 1.00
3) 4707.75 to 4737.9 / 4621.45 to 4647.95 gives 1.05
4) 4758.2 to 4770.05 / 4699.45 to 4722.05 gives 1.01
